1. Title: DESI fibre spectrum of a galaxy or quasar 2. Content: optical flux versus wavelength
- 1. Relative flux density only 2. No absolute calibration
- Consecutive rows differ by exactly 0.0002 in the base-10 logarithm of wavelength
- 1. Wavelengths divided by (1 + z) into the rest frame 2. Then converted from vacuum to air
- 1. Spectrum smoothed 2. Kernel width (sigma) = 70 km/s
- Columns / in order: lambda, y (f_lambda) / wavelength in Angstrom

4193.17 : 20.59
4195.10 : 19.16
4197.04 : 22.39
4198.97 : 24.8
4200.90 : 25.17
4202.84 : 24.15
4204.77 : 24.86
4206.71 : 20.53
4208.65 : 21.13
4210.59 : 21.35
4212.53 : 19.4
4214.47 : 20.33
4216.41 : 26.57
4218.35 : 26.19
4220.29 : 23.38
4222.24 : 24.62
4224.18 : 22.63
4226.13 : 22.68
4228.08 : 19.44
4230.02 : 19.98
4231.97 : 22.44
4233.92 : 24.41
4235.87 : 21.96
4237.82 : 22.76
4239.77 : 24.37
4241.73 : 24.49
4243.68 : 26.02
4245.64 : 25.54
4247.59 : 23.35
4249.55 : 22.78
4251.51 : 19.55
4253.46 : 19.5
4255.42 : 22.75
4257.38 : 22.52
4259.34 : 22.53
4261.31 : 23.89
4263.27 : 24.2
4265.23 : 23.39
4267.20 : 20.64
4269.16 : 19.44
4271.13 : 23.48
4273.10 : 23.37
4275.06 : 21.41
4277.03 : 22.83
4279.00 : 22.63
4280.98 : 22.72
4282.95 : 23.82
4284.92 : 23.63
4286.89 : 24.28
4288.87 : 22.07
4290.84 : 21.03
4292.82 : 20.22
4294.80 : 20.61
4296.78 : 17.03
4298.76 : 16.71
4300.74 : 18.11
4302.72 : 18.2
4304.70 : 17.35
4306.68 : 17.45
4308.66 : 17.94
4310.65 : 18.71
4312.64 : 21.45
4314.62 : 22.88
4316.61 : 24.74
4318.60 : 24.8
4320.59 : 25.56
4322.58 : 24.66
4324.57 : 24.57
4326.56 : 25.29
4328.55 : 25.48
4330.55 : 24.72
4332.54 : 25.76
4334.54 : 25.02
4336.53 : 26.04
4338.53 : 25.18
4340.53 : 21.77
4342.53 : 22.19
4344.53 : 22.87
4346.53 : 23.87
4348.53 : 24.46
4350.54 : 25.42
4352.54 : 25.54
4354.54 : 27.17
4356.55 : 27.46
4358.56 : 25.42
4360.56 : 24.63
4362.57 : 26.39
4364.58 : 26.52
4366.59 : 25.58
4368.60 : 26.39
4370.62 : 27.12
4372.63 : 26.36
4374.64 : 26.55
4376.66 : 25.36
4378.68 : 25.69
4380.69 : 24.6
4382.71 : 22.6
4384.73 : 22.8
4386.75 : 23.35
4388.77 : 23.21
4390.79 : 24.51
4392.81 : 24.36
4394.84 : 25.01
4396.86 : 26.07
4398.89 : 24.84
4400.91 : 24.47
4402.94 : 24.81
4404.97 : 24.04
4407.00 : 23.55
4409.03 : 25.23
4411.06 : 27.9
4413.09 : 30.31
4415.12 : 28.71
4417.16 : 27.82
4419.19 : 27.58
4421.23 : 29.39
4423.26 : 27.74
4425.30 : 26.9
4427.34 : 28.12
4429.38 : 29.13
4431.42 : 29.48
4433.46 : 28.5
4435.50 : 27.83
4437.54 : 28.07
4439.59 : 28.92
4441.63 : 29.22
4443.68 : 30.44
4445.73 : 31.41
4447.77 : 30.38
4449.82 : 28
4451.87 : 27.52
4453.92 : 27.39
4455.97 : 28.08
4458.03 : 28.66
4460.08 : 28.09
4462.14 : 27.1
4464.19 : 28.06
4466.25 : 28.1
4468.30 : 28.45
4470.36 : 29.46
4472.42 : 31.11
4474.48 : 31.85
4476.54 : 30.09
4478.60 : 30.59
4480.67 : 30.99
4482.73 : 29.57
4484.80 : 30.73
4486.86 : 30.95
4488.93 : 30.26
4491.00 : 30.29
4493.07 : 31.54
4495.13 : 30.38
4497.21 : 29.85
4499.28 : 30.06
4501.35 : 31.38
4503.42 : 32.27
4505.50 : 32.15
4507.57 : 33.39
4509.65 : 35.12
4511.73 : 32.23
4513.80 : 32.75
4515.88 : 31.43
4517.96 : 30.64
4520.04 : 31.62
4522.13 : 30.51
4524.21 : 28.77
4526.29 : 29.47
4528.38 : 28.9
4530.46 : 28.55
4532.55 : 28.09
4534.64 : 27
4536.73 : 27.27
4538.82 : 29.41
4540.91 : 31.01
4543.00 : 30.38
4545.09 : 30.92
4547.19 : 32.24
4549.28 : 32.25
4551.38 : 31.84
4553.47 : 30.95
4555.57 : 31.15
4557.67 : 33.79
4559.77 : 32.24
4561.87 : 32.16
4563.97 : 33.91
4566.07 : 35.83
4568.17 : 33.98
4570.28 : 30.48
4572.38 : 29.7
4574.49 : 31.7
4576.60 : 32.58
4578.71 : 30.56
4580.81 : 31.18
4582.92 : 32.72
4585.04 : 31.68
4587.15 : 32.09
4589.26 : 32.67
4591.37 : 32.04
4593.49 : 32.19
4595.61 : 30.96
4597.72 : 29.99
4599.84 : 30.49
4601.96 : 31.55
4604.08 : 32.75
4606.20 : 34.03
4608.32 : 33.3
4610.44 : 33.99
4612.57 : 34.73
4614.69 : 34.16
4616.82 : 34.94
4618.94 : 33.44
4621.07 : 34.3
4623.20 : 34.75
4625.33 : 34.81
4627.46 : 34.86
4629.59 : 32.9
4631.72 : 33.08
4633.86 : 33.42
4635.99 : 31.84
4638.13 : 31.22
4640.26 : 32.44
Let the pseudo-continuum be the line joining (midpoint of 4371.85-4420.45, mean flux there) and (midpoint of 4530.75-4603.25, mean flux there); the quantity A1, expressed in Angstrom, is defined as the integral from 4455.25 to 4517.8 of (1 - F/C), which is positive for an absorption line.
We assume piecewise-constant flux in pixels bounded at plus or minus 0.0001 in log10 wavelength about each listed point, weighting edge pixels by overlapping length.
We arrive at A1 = -4.3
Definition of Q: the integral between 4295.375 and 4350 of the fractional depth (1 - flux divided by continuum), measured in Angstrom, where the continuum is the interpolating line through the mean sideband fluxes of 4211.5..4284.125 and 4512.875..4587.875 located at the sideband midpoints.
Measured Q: 5.5 Angstrom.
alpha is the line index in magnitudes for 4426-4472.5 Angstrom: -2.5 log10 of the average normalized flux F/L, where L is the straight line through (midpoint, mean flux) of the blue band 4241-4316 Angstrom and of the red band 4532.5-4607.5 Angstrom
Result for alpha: -0.05 mag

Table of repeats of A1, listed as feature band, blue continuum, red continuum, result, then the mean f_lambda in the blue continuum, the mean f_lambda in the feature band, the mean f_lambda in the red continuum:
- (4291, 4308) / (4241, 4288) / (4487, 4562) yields 4.0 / 22.9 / 18.3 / 30.9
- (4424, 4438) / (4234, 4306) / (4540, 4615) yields -0.5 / 21.9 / 28.3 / 32.2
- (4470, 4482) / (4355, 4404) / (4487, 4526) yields -0.4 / 25.2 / 30.7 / 31.3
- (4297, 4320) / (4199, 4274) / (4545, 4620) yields 4.6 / 22.8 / 19.9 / 32.4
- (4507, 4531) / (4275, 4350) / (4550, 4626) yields -0.9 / 22.4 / 31.1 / 32.6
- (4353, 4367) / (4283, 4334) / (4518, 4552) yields -1.5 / 21.8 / 26.2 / 29.9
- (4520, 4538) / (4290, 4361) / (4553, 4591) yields 1.1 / 22.8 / 28.8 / 32.2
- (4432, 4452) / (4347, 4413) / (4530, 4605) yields -1.3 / 25.3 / 29.1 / 31.4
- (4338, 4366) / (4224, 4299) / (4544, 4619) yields 0.2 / 22.3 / 24.9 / 32.4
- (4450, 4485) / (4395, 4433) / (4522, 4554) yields -1.1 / 27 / 29.1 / 29.8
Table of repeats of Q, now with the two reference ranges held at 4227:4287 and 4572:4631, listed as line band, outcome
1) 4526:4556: 1.0 Angstrom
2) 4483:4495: -0.5 Angstrom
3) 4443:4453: -0.4 Angstrom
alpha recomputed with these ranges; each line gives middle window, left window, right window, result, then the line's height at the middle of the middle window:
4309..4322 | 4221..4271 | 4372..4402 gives 0.04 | 23.6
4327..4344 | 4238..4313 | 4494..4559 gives -0.03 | 23.8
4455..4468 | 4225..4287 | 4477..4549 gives 0.04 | 29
